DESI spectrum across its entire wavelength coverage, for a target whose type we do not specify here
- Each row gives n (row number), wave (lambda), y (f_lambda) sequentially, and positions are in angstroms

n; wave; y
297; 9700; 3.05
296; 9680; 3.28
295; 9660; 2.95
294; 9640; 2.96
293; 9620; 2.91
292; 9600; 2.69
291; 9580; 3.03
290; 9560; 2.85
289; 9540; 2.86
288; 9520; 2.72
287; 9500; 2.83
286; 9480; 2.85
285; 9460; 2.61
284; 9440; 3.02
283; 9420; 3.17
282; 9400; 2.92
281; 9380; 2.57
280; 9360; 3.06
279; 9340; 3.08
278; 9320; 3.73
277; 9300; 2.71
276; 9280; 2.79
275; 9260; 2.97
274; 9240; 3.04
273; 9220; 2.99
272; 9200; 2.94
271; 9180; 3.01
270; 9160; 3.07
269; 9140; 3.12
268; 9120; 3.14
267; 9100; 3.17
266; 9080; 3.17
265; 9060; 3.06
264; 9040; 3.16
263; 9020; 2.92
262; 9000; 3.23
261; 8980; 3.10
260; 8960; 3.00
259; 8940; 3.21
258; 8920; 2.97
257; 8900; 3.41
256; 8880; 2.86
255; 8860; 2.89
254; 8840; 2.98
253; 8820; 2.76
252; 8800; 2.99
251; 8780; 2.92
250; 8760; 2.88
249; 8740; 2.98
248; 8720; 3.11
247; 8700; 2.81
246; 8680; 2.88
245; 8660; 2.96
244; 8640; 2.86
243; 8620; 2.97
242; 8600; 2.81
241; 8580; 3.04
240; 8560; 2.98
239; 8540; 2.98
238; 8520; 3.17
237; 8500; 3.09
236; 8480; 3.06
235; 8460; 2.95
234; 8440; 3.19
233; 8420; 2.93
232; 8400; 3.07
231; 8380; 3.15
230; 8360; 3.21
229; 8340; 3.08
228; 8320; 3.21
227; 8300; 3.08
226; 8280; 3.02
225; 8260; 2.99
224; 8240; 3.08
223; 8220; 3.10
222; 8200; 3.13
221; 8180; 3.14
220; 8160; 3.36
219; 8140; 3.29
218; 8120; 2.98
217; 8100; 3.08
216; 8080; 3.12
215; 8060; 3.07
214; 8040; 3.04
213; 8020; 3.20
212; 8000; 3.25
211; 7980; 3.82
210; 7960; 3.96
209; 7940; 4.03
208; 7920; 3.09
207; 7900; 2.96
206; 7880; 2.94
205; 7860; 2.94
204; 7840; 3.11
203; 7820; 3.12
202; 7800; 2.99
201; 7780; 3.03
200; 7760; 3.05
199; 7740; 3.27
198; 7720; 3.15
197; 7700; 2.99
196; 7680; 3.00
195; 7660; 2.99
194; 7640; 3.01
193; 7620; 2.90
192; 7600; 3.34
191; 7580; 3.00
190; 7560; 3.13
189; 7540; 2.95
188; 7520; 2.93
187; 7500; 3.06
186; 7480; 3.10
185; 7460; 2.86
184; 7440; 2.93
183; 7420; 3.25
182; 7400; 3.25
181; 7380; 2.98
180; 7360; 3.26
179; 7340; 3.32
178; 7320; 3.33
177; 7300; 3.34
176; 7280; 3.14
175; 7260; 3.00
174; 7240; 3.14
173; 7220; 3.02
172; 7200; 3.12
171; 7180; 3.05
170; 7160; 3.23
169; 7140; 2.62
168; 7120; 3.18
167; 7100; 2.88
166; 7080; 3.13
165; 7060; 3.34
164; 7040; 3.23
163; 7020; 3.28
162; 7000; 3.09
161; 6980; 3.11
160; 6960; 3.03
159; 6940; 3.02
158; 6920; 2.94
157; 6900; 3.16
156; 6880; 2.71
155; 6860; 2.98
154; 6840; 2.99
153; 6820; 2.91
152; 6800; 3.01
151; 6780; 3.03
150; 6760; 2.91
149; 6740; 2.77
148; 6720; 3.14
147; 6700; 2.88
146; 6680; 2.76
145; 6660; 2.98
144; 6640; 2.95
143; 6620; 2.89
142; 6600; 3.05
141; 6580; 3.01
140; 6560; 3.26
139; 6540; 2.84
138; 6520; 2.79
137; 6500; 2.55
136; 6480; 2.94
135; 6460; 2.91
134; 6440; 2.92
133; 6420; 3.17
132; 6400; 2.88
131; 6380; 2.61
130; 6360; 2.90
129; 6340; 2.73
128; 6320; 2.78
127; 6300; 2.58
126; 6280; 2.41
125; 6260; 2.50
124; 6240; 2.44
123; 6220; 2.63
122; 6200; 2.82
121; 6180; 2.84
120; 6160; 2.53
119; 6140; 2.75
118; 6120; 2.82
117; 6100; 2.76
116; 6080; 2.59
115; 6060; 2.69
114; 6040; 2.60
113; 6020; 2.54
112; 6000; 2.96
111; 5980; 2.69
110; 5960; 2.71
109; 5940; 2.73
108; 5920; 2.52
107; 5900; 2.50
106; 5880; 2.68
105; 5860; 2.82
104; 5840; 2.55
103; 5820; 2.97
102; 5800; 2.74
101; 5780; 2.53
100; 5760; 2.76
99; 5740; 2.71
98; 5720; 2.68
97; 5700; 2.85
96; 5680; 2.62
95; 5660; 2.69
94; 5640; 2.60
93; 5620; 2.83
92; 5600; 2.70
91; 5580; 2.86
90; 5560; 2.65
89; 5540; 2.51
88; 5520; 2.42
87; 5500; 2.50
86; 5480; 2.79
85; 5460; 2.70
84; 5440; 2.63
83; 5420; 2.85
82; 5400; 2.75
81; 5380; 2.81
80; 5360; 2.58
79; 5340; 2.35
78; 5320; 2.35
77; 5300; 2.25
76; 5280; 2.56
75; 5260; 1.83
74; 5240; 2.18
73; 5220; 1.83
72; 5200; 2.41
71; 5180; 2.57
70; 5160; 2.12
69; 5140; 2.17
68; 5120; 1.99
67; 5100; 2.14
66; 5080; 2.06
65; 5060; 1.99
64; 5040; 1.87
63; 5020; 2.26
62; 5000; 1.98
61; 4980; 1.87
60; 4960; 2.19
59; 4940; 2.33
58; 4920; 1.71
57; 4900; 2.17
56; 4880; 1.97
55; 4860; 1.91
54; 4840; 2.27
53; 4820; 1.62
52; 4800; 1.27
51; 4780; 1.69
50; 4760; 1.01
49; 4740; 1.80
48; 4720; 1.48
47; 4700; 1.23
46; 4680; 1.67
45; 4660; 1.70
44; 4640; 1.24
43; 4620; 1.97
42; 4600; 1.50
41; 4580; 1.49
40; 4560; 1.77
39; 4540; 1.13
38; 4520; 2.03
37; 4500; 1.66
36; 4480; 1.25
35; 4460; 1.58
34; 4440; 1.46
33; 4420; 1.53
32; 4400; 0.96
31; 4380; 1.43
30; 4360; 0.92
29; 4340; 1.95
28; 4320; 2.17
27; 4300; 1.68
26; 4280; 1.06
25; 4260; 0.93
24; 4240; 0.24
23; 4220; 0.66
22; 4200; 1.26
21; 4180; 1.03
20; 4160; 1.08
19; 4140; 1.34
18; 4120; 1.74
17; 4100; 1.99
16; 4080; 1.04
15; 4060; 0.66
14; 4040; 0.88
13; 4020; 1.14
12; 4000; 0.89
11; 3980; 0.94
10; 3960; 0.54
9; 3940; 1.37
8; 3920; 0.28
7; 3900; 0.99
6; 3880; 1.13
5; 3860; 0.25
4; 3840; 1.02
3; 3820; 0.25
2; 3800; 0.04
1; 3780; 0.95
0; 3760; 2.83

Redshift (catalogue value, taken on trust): 0.21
